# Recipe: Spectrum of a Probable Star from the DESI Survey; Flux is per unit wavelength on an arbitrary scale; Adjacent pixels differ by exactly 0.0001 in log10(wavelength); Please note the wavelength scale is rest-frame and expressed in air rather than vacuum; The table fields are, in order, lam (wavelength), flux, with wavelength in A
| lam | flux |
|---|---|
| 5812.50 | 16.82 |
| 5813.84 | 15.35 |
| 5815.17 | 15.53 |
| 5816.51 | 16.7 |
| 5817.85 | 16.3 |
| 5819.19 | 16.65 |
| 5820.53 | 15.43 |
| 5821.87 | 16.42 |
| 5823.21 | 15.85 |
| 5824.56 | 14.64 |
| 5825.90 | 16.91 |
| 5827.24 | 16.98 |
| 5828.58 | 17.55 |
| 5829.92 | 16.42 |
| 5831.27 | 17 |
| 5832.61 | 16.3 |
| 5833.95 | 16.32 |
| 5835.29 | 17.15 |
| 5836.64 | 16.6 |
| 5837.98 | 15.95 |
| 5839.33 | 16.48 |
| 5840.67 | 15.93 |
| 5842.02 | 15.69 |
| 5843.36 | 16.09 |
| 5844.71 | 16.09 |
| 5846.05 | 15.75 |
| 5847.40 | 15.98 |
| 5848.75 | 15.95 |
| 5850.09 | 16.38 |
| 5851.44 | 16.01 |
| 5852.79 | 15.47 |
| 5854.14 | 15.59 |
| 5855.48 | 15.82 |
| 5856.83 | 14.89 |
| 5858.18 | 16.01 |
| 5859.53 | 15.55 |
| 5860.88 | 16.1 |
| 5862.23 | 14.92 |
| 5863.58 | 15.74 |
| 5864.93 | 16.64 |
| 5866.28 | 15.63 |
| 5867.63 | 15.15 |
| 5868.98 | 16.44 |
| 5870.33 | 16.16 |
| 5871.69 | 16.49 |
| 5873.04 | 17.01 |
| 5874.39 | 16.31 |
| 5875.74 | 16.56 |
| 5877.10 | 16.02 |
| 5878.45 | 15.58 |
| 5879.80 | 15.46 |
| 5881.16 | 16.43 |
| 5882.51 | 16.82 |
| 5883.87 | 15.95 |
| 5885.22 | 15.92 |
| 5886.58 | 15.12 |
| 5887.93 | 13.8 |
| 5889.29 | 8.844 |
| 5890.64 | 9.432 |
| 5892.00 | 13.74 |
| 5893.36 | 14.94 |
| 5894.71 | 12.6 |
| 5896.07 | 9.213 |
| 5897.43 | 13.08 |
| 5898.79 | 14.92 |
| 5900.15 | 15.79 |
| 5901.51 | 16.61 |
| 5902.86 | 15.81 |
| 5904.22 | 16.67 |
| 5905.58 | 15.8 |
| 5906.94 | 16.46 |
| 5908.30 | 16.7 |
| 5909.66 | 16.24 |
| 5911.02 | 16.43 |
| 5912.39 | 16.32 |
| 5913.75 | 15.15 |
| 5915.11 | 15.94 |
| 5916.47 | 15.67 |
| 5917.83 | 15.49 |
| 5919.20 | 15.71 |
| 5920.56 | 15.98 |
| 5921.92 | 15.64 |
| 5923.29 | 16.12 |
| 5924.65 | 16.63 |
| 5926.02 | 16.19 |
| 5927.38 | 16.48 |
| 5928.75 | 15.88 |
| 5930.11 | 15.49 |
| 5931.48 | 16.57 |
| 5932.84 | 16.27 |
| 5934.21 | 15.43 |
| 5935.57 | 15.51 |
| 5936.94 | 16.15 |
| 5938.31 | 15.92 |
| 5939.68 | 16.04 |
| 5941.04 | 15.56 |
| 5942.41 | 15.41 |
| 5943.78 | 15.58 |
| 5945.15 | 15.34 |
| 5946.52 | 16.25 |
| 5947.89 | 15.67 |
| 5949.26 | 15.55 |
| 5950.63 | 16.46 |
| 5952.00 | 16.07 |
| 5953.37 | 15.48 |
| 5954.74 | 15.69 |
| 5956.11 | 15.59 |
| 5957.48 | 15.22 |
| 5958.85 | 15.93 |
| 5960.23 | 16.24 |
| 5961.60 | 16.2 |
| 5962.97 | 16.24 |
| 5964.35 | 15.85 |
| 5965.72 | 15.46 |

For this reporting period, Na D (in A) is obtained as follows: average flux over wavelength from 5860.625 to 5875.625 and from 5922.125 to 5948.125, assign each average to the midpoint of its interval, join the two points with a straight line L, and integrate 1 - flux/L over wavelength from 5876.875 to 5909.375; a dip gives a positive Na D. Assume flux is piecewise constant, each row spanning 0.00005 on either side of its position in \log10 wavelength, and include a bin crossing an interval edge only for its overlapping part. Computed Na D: 2.8 A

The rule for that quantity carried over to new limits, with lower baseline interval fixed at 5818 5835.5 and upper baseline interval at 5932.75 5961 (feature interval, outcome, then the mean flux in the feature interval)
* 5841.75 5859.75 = 0.52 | 15.8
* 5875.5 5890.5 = 1.14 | 14.9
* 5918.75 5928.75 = -0.13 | 16.1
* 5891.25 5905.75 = 1.47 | 14.4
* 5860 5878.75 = 0.14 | 16.1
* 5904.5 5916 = -0.13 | 16.1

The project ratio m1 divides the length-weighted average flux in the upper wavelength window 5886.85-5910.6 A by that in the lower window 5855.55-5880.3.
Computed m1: 0.89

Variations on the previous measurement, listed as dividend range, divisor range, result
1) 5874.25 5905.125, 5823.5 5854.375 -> 0.90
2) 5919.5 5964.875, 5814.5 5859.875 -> 0.99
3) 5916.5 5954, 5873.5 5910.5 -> 1.07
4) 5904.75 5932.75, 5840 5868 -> 1.02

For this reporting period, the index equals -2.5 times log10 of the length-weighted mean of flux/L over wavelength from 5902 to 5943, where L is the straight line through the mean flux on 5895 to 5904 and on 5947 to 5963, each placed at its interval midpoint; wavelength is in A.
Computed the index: -0.07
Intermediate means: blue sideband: 14.3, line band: 16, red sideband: 15.9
